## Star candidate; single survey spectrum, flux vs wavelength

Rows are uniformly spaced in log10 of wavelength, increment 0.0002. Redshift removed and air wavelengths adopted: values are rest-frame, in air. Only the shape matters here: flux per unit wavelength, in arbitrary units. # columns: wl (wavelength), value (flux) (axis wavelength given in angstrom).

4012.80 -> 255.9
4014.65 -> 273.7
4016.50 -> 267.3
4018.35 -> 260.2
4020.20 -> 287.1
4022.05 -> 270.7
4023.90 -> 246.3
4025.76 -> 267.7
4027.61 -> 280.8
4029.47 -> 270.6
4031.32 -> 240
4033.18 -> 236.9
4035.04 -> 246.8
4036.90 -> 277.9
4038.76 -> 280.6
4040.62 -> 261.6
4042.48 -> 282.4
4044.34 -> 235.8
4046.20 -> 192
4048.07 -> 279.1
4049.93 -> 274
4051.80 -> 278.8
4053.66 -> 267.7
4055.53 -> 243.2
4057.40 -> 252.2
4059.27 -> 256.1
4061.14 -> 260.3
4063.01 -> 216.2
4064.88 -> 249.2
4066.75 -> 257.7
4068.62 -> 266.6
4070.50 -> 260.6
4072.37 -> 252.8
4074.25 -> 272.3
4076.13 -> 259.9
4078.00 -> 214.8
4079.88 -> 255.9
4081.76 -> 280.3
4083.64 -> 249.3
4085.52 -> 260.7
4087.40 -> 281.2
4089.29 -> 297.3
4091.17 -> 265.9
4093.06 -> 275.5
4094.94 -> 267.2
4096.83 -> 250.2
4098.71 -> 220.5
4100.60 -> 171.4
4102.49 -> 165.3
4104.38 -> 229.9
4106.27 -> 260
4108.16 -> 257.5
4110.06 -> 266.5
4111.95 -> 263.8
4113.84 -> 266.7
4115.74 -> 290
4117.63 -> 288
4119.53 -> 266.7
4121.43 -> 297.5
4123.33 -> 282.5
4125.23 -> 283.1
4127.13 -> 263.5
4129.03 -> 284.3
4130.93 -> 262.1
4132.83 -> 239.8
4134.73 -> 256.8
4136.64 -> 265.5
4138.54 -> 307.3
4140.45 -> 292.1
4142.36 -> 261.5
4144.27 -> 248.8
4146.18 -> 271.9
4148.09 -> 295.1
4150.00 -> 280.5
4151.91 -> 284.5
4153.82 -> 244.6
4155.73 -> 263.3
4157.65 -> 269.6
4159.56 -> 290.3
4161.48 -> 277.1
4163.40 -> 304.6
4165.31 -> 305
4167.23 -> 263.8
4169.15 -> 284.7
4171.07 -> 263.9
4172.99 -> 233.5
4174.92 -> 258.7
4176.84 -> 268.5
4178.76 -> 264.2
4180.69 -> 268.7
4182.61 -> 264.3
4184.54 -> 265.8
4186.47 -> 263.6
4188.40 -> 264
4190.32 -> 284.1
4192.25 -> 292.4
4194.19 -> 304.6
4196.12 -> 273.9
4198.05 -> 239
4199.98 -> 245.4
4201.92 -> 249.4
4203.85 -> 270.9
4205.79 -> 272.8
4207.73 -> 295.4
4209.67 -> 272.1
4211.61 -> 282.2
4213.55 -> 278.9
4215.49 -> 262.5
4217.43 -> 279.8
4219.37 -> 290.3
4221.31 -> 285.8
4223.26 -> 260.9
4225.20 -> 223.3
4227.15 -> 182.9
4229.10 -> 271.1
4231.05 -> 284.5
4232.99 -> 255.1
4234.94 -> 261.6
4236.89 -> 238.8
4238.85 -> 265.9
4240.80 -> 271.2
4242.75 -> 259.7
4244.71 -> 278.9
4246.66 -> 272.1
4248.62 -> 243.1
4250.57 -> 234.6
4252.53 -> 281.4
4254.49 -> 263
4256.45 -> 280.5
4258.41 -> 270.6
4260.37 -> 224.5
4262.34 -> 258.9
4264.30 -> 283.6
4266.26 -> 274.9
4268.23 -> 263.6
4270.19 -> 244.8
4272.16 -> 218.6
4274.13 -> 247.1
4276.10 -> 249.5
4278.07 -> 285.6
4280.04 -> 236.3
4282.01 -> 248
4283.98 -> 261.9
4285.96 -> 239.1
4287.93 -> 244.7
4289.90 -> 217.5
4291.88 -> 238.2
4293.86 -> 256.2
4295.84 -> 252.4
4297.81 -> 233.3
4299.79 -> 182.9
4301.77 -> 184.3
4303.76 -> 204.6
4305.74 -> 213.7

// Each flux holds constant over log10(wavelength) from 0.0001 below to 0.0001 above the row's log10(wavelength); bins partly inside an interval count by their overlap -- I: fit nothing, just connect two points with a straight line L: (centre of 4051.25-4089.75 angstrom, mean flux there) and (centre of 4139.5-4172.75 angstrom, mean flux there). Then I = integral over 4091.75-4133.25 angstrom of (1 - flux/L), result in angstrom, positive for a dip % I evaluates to 1.5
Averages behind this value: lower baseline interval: 258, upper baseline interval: 276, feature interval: 257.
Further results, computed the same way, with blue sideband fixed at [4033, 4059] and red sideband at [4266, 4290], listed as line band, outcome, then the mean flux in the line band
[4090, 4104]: 1.3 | 232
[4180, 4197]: -1.6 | 276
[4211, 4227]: -0.9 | 266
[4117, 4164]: -3.8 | 275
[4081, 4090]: -0.6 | 273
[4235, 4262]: -1.1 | 260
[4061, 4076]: 0.2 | 254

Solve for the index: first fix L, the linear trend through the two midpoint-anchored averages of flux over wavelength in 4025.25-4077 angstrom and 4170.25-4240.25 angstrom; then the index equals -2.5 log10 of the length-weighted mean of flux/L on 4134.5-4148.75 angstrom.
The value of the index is -0.05 mag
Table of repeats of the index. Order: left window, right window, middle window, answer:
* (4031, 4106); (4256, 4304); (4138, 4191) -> -0.10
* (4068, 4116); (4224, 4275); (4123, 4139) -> -0.07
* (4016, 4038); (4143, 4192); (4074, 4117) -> 0.06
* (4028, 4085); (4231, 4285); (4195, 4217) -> -0.04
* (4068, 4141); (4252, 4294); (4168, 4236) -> -0.04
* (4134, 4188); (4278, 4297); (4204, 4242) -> -0.02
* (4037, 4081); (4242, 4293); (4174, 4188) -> -0.04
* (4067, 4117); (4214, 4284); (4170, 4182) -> -0.01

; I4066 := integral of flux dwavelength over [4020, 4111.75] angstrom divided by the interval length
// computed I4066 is 255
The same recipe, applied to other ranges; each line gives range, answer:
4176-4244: 266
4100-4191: 267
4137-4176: 275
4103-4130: 270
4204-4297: 259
